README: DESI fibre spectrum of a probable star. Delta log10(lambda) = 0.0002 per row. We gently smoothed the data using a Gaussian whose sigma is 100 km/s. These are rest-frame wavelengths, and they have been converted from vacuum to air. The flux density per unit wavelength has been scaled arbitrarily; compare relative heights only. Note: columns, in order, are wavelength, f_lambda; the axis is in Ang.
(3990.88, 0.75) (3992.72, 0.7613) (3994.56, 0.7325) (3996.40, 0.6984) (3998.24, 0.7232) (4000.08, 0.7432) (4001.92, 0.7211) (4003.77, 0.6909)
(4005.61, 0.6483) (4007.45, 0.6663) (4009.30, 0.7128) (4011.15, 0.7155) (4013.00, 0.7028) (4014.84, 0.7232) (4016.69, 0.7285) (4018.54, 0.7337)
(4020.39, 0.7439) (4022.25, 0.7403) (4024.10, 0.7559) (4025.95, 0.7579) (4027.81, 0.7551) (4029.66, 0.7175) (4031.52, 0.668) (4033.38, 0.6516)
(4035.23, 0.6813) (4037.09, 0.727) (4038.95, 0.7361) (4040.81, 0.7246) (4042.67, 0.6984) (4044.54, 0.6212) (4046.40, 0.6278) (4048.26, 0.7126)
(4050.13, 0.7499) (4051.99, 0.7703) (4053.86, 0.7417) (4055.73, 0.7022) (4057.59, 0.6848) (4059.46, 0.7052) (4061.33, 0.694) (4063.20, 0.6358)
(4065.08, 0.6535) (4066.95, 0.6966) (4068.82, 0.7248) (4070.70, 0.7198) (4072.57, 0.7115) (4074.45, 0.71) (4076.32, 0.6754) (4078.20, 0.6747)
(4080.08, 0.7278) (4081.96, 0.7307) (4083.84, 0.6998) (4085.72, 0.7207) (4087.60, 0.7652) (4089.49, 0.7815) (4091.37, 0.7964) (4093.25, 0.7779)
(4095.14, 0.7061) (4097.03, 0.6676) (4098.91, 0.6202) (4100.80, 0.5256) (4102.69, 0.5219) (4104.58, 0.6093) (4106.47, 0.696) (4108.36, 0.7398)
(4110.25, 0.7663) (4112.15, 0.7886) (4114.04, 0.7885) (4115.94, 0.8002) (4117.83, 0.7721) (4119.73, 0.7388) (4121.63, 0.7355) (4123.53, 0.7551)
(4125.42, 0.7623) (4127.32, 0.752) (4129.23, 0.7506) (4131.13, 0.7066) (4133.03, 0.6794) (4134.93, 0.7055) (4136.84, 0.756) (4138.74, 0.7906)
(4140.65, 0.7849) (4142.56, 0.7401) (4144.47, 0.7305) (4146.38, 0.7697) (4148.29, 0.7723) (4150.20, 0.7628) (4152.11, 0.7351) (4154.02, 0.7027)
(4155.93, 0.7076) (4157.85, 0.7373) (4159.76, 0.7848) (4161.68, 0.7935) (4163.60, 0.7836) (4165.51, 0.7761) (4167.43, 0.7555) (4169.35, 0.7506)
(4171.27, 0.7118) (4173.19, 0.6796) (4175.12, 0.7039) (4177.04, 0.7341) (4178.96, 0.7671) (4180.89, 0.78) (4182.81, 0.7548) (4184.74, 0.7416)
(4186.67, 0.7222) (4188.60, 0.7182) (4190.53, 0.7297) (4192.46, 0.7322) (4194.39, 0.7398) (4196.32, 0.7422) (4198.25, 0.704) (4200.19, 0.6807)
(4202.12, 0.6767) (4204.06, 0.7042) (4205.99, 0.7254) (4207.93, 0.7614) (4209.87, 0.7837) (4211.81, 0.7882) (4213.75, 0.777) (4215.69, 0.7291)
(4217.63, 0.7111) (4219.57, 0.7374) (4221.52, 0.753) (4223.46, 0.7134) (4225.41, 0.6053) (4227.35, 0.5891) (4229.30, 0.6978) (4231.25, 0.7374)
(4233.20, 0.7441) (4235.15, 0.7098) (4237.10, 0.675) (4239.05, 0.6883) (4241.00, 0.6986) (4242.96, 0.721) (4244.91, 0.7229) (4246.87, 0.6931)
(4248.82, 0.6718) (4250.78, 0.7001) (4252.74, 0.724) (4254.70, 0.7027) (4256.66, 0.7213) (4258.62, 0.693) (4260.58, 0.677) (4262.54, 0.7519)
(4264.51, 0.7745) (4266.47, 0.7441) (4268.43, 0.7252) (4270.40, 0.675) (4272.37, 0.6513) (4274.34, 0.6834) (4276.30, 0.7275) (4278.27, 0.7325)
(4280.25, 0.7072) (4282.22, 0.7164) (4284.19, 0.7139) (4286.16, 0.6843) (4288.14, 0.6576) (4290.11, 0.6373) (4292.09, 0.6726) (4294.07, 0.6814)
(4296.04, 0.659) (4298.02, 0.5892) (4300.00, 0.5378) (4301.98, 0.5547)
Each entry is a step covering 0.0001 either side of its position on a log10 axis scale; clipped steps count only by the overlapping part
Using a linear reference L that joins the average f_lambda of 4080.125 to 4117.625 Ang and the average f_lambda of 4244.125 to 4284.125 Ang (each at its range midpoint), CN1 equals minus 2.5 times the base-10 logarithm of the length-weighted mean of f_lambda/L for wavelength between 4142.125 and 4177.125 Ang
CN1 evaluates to -0.049 mag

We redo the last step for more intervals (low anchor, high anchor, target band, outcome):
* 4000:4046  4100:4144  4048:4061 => -0.01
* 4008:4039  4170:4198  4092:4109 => 0.11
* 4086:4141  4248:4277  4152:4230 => -0.02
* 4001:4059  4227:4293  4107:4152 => -0.07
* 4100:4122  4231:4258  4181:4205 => -0.02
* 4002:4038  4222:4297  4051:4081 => 0.01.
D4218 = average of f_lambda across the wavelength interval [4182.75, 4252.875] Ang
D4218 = 0.716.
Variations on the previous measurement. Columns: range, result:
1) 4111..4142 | 0.754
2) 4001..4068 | 0.705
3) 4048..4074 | 0.707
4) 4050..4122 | 0.71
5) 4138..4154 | 0.757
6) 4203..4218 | 0.749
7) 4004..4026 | 0.717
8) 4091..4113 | 0.681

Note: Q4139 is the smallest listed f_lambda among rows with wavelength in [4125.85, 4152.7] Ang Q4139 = 0.6794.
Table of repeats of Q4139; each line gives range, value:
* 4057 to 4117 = 0.5219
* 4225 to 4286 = 0.5891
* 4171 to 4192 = 0.6796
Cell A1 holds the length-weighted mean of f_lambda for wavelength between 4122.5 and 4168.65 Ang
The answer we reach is 0.75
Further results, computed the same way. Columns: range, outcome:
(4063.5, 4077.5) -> 0.695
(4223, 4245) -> 0.69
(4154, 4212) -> 0.738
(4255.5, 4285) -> 0.713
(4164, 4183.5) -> 0.743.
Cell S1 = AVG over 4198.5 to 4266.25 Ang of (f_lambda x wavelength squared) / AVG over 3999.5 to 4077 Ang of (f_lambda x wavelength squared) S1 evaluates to 1.11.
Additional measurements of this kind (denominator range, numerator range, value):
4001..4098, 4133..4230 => 1.10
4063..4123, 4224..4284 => 1.07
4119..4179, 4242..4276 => 1.00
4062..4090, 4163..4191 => 1.10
